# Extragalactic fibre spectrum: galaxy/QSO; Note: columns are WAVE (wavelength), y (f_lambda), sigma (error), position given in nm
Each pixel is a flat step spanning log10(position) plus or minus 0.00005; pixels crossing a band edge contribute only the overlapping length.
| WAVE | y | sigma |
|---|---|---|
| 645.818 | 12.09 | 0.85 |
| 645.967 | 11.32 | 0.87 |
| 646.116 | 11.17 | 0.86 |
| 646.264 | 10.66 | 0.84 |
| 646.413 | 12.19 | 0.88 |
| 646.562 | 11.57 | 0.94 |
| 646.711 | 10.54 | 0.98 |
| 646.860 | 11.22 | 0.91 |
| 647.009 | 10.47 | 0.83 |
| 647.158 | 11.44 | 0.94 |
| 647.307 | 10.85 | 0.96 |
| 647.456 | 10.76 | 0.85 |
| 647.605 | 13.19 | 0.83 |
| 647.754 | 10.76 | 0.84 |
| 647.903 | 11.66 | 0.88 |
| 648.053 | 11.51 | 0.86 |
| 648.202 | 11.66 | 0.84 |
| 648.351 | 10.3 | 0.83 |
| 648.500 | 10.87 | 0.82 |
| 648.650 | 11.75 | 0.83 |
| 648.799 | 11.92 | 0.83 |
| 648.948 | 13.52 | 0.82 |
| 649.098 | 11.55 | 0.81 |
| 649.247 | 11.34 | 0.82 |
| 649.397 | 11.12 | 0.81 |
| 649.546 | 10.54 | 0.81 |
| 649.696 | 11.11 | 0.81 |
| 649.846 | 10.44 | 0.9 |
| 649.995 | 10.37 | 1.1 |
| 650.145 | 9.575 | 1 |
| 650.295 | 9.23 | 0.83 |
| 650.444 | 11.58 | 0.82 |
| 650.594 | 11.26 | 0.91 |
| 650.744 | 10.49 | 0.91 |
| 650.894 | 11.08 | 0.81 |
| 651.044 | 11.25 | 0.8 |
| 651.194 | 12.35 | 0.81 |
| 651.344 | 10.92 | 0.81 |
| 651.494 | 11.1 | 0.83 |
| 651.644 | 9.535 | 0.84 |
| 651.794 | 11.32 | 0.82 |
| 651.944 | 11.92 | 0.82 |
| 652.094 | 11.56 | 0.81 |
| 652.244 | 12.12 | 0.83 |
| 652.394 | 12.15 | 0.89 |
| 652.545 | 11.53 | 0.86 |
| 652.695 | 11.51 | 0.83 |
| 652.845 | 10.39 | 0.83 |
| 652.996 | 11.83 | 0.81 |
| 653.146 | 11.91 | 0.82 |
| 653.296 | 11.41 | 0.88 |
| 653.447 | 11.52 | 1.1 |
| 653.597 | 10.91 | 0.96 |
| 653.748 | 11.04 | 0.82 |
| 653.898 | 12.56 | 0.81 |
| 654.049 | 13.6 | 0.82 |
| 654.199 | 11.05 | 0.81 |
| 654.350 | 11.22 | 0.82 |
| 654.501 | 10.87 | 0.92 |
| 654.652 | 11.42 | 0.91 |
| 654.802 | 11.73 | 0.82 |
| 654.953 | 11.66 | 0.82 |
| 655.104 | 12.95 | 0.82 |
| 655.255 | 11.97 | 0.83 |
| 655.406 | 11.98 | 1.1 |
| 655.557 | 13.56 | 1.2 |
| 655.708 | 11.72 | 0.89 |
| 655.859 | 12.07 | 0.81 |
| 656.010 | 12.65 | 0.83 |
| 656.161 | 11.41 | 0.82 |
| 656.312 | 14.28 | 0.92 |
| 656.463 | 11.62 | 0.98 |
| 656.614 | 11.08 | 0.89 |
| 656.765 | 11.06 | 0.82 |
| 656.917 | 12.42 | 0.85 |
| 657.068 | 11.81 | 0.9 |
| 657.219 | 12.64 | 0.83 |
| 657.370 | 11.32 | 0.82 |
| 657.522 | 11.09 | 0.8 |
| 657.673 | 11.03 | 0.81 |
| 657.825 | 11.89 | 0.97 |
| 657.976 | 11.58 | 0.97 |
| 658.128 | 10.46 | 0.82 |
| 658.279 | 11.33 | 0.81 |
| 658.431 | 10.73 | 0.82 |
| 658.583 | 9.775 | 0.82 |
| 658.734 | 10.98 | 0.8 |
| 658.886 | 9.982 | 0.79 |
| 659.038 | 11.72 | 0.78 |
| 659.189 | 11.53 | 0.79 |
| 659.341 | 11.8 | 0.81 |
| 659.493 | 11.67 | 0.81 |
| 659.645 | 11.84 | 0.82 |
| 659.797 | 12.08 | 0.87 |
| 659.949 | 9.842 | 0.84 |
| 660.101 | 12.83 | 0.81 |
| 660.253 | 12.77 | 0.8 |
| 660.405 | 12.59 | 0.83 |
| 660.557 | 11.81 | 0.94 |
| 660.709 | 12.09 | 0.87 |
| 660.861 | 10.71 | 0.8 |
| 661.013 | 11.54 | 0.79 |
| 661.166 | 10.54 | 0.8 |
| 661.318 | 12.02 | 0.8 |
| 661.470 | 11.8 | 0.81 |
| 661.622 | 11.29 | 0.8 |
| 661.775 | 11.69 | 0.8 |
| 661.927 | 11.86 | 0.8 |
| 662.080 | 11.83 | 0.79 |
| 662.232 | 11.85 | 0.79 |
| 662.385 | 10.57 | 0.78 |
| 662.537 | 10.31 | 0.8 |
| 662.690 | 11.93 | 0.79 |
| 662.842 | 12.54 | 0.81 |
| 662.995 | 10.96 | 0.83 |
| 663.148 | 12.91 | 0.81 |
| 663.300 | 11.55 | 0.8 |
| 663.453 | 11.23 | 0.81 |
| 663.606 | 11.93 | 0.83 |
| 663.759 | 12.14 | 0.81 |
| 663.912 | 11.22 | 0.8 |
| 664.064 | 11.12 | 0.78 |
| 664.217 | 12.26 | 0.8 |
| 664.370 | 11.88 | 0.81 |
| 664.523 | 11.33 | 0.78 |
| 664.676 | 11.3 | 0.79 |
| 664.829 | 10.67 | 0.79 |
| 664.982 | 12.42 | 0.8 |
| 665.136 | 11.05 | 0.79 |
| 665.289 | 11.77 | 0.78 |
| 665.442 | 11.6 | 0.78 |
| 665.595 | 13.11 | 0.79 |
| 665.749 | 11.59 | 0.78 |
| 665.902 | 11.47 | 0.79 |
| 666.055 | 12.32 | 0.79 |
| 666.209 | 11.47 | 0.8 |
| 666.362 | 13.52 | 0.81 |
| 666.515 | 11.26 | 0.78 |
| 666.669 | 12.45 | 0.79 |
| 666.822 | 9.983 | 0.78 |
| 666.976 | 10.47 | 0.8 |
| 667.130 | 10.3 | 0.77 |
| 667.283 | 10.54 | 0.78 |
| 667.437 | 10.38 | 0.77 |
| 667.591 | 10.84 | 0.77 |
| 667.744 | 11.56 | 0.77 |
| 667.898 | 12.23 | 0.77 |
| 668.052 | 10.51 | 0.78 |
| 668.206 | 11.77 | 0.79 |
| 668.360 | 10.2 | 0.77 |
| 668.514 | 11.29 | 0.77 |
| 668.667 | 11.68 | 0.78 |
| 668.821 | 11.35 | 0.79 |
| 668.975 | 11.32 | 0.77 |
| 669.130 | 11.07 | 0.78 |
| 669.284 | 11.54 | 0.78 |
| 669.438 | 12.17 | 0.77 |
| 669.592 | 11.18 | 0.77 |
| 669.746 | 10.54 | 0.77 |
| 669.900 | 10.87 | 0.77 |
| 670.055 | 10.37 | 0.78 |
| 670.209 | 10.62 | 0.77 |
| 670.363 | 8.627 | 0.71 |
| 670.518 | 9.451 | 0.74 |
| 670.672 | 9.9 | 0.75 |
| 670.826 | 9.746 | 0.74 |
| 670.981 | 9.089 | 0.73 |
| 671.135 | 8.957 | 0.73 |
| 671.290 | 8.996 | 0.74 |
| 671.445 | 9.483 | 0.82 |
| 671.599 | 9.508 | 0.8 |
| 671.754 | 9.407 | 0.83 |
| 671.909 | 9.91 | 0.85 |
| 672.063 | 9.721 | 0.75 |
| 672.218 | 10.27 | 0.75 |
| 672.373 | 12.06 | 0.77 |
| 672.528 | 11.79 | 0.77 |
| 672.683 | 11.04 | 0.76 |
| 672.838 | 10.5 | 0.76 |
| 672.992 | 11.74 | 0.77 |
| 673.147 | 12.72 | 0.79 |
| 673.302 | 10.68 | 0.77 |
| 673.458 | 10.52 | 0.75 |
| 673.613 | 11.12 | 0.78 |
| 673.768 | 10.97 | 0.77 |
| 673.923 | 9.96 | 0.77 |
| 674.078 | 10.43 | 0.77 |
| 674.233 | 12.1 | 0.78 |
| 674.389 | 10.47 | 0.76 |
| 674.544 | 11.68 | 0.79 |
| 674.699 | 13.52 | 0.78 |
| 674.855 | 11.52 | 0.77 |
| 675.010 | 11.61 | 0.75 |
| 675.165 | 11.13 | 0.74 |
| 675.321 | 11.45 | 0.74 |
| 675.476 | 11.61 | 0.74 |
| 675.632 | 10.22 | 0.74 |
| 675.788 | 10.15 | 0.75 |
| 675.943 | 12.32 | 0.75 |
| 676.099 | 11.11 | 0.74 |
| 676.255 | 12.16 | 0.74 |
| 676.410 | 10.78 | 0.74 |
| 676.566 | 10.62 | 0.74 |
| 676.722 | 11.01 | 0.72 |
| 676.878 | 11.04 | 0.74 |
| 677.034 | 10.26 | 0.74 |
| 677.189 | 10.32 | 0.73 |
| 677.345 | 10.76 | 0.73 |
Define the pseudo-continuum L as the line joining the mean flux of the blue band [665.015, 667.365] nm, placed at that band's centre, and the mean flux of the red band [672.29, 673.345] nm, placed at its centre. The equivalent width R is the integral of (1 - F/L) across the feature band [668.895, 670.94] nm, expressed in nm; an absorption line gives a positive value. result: 0.18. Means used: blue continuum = 11.5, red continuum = 11.5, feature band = 10.5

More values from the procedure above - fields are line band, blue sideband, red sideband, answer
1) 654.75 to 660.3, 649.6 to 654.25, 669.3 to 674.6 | -0.33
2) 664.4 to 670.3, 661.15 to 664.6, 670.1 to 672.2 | -0.47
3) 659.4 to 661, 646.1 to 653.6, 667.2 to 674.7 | -0.12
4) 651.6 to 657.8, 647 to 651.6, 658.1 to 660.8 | -0.24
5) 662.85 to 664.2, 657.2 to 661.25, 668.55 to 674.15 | -0.07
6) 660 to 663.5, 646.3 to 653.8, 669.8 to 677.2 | -0.23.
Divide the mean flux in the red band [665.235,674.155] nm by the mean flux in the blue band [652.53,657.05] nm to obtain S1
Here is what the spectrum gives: 0.92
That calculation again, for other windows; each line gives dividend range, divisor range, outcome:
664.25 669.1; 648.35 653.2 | 1.02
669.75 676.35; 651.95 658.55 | 0.91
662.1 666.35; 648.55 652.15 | 1.05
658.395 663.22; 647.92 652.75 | 1.03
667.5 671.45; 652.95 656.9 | 0.89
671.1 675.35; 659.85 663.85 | 0.93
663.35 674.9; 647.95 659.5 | 0.96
